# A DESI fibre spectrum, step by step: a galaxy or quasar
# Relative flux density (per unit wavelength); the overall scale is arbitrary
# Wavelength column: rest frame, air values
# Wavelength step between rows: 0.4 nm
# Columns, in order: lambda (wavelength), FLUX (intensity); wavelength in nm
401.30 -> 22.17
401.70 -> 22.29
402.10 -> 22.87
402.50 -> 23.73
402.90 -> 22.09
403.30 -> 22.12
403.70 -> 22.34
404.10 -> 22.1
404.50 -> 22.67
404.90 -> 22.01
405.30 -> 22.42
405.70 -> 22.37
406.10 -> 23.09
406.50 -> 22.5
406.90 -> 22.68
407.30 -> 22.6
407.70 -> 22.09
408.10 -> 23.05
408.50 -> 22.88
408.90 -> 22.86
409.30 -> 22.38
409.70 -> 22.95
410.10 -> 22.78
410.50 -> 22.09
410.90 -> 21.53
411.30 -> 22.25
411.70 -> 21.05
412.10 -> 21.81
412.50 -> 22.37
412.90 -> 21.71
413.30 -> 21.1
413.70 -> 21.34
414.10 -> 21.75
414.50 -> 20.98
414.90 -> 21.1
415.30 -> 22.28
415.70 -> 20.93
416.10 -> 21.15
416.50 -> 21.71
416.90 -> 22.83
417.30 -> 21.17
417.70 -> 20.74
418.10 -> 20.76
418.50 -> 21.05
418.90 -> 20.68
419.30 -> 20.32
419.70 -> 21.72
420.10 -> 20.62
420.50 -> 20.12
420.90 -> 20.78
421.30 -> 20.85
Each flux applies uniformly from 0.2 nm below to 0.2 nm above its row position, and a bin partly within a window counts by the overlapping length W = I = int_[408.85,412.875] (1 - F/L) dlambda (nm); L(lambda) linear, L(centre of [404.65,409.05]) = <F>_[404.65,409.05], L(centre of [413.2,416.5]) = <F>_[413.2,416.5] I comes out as -0.034 nm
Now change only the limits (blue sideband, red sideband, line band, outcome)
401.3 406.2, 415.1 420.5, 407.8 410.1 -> -0.082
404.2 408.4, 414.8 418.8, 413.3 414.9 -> 0.028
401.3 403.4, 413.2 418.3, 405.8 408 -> -0.041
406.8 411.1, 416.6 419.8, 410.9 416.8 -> 0.066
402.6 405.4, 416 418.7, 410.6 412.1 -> 0.007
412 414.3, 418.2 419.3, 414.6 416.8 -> -0.023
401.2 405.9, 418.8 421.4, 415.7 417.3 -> -0.045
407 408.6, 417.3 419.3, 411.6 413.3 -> 0.010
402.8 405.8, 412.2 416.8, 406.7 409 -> -0.071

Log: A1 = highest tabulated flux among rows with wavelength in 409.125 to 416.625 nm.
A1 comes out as 22.95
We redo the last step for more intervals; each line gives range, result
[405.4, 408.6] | 23.09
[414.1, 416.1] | 22.28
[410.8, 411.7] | 22.25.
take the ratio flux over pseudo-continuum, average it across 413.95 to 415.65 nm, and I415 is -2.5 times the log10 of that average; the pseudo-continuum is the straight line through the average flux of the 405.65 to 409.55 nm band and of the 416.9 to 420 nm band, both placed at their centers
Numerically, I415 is 0.01 mag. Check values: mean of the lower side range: 22.7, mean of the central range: 21.5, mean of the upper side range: 21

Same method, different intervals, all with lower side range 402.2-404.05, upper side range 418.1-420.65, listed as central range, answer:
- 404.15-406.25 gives -0.01 mag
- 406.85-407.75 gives -0.02 mag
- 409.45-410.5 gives -0.04 mag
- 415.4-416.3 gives 0.00 mag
